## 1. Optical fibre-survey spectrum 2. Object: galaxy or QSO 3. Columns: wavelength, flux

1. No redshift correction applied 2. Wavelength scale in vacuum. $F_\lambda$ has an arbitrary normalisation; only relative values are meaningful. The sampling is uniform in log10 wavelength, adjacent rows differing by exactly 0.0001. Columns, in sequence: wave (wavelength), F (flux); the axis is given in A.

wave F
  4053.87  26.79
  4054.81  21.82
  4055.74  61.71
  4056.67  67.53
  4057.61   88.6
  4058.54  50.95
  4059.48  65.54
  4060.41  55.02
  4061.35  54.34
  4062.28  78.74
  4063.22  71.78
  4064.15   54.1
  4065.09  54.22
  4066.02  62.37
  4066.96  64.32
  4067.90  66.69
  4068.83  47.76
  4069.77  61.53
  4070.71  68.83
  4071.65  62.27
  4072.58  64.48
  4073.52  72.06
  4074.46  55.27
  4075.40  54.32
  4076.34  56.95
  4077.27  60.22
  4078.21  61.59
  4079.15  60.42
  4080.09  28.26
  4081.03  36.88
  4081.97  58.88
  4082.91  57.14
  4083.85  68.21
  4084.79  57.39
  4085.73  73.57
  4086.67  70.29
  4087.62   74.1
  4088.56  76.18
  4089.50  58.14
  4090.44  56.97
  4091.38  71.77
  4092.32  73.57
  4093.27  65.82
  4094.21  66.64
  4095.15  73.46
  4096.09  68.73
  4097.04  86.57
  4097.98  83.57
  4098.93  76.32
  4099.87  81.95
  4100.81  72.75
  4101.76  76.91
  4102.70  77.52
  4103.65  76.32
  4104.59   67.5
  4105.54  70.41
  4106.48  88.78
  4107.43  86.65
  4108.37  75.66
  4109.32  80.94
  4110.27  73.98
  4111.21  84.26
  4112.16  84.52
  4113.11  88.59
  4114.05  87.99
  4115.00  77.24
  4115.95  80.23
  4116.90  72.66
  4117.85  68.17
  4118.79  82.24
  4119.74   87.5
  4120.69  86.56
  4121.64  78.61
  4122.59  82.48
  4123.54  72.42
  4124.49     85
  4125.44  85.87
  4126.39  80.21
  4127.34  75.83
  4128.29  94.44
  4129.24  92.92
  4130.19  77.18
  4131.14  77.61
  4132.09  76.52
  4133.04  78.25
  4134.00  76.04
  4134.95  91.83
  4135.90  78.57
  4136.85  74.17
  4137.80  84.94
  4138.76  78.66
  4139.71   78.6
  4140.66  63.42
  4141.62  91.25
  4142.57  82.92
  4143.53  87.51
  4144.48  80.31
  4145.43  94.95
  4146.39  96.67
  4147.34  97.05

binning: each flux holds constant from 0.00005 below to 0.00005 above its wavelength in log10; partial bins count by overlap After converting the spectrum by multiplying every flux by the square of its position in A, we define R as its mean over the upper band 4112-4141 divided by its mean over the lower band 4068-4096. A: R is 1.33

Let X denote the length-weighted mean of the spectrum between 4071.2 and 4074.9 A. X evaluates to 63.7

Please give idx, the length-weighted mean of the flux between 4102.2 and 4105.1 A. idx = 73.8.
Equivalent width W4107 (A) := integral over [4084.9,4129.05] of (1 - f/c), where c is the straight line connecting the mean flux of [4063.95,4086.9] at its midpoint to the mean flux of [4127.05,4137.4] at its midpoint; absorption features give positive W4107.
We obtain -3.7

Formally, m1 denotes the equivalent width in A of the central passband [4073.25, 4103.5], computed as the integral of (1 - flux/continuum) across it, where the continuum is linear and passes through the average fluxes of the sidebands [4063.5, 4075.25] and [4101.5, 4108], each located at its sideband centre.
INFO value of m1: 1.8 A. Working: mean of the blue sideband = 61.1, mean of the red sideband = 77.8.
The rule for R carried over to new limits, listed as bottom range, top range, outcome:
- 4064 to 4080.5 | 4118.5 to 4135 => 1.43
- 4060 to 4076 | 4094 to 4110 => 1.27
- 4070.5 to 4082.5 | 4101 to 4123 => 1.43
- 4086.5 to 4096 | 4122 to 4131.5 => 1.22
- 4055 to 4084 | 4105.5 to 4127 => 1.39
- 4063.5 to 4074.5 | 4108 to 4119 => 1.32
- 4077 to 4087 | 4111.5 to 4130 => 1.46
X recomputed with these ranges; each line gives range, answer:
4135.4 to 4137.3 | 76.8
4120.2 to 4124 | 80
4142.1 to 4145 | 83.8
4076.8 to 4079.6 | 60.9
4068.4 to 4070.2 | 54.6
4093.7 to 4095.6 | 70.1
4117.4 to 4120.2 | 79.6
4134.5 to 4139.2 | 81.6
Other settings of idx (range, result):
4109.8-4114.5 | 84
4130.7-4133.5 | 77.5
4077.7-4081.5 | 46.9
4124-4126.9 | 83.5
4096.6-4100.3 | 82.1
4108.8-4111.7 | 79.6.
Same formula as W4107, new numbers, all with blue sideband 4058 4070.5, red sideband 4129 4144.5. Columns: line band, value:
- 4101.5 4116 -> -1.4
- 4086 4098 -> -0.4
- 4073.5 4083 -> 1.6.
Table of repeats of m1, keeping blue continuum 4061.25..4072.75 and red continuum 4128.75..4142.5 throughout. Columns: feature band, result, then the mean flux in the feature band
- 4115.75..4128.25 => -0.6 A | 80.3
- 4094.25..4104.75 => -0.8 A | 76.4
